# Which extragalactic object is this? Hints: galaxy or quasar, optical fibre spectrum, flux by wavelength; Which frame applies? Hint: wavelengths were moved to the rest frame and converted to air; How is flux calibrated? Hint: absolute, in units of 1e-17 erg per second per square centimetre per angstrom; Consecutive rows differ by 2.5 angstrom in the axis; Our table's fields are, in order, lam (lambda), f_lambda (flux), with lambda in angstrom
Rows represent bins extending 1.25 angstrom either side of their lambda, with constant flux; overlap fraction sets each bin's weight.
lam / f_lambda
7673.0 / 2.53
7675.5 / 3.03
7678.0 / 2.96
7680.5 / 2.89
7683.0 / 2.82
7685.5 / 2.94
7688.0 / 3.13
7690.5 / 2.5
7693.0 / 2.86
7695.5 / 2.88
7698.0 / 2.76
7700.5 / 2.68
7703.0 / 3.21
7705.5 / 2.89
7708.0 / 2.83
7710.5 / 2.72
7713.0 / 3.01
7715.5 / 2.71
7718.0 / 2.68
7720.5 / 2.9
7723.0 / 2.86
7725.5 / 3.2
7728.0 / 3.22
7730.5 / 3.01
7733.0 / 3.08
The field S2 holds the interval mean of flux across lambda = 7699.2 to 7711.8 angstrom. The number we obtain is 2.87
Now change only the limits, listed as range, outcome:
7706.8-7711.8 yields 2.78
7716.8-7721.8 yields 2.79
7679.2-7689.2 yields 2.94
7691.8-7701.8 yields 2.8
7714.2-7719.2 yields 2.7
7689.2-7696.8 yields 2.75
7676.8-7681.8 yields 2.92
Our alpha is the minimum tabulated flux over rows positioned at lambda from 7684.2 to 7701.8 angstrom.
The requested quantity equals 2.5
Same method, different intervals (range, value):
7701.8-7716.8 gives 2.71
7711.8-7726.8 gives 2.68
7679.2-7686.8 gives 2.82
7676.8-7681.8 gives 2.89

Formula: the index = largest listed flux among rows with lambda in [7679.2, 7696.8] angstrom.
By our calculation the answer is 3.13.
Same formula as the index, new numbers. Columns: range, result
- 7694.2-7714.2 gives 3.21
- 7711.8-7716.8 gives 3.01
